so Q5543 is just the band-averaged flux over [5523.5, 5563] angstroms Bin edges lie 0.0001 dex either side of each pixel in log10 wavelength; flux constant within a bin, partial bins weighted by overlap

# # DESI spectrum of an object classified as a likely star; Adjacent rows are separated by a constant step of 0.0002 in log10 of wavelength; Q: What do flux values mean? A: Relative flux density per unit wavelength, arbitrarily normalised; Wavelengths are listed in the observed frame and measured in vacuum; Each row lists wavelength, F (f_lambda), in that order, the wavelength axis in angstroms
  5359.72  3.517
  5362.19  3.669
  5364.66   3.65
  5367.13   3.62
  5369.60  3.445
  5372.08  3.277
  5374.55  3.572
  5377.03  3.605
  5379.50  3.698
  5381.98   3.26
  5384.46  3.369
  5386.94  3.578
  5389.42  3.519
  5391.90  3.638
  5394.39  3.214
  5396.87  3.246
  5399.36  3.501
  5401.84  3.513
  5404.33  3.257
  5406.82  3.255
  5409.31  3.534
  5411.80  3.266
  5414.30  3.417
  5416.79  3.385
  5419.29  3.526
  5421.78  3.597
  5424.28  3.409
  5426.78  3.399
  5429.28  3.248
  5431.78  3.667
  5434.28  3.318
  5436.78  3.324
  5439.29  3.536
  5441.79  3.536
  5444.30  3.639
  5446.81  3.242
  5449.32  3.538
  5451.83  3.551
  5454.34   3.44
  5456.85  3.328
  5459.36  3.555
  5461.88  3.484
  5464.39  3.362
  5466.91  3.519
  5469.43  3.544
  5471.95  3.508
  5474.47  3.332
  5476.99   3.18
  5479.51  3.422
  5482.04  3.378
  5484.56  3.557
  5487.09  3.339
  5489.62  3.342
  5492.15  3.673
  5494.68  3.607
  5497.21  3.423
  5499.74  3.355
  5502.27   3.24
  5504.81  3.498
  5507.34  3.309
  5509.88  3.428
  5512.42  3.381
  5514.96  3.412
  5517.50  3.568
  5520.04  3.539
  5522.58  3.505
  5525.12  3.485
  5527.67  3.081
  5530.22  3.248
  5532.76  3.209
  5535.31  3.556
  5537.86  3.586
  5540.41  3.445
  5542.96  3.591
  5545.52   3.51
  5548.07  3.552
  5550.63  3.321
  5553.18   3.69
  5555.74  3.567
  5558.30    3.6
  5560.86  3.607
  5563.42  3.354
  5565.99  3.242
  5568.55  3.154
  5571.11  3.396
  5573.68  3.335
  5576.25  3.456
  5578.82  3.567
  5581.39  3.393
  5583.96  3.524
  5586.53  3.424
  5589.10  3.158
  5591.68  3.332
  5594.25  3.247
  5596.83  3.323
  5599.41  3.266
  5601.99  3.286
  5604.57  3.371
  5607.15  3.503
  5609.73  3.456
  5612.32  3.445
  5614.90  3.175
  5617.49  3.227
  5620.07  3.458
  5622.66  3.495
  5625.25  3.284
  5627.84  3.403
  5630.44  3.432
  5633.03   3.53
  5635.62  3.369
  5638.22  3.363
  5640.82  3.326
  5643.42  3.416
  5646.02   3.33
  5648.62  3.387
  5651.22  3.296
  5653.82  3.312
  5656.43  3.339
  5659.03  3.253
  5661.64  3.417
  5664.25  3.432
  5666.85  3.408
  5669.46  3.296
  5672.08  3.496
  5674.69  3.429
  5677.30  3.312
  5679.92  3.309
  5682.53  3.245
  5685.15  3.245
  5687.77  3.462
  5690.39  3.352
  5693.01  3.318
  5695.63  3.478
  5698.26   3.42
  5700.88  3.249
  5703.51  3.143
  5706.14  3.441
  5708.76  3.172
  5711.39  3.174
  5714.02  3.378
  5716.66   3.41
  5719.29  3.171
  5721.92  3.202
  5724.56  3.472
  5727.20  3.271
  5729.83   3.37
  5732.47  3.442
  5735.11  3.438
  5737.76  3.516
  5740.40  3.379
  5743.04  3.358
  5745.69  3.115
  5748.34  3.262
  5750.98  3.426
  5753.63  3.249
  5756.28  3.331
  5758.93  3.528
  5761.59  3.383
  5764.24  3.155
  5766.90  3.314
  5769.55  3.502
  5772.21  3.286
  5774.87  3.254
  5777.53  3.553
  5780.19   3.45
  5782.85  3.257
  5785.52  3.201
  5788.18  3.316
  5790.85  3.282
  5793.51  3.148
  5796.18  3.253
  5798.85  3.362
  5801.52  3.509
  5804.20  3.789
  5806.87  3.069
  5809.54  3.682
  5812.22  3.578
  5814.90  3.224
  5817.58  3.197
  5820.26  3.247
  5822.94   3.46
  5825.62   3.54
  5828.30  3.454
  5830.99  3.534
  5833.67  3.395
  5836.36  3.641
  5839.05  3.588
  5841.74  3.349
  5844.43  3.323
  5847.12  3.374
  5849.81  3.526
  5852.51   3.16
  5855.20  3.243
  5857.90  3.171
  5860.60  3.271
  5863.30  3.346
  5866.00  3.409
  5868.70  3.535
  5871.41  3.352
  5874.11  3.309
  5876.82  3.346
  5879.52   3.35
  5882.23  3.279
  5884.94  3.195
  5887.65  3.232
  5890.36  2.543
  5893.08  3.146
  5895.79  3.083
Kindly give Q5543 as 3.47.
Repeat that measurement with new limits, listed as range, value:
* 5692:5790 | 3.33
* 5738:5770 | 3.34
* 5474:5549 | 3.43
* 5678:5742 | 3.34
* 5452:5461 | 3.46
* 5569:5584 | 3.42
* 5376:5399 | 3.46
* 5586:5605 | 3.29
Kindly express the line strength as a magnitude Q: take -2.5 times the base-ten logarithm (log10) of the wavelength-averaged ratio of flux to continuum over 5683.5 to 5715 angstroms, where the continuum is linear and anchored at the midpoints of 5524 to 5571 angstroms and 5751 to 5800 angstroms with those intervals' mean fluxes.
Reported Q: 0.01 mag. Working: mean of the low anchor 3.43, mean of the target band 3.32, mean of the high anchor 3.33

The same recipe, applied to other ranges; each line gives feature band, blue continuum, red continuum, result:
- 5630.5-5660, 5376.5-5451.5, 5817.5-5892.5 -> 0.01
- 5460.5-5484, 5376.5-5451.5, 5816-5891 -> 0.00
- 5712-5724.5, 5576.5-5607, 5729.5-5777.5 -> 0.02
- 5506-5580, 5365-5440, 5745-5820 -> -0.01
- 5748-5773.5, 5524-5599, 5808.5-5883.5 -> 0.02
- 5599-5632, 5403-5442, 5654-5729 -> -0.01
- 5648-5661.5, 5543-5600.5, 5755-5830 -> 0.02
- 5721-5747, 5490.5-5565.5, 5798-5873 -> 0.02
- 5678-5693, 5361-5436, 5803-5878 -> 0.03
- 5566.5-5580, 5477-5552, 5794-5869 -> 0.02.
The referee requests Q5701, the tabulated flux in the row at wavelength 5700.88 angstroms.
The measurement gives 3.249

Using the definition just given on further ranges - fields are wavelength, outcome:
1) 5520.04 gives 3.539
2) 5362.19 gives 3.669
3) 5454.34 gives 3.44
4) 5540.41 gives 3.445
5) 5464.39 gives 3.362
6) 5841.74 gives 3.349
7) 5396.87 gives 3.246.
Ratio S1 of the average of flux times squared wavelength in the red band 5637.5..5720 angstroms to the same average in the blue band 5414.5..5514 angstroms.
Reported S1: 1.0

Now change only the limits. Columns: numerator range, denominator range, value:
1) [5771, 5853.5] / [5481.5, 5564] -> 1.09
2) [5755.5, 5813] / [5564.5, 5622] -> 1.08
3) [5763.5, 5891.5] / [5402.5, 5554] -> 1.10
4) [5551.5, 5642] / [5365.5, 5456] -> 1.05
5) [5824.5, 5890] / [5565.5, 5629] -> 1.09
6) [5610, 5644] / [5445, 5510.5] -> 1.04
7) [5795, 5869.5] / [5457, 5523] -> 1.12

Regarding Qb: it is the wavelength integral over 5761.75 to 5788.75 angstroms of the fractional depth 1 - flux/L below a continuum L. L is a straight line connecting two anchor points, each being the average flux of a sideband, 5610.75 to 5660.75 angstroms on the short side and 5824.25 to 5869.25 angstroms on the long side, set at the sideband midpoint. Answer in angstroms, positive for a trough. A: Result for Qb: 0.4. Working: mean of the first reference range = 3.36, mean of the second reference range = 3.4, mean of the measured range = 3.33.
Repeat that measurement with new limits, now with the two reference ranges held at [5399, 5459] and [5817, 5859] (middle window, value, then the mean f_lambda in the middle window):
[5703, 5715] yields 0.5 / 3.27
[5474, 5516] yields 0.3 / 3.41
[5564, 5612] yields 0.8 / 3.36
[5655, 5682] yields 0.4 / 3.37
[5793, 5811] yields -0.1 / 3.41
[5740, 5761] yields 0.4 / 3.33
